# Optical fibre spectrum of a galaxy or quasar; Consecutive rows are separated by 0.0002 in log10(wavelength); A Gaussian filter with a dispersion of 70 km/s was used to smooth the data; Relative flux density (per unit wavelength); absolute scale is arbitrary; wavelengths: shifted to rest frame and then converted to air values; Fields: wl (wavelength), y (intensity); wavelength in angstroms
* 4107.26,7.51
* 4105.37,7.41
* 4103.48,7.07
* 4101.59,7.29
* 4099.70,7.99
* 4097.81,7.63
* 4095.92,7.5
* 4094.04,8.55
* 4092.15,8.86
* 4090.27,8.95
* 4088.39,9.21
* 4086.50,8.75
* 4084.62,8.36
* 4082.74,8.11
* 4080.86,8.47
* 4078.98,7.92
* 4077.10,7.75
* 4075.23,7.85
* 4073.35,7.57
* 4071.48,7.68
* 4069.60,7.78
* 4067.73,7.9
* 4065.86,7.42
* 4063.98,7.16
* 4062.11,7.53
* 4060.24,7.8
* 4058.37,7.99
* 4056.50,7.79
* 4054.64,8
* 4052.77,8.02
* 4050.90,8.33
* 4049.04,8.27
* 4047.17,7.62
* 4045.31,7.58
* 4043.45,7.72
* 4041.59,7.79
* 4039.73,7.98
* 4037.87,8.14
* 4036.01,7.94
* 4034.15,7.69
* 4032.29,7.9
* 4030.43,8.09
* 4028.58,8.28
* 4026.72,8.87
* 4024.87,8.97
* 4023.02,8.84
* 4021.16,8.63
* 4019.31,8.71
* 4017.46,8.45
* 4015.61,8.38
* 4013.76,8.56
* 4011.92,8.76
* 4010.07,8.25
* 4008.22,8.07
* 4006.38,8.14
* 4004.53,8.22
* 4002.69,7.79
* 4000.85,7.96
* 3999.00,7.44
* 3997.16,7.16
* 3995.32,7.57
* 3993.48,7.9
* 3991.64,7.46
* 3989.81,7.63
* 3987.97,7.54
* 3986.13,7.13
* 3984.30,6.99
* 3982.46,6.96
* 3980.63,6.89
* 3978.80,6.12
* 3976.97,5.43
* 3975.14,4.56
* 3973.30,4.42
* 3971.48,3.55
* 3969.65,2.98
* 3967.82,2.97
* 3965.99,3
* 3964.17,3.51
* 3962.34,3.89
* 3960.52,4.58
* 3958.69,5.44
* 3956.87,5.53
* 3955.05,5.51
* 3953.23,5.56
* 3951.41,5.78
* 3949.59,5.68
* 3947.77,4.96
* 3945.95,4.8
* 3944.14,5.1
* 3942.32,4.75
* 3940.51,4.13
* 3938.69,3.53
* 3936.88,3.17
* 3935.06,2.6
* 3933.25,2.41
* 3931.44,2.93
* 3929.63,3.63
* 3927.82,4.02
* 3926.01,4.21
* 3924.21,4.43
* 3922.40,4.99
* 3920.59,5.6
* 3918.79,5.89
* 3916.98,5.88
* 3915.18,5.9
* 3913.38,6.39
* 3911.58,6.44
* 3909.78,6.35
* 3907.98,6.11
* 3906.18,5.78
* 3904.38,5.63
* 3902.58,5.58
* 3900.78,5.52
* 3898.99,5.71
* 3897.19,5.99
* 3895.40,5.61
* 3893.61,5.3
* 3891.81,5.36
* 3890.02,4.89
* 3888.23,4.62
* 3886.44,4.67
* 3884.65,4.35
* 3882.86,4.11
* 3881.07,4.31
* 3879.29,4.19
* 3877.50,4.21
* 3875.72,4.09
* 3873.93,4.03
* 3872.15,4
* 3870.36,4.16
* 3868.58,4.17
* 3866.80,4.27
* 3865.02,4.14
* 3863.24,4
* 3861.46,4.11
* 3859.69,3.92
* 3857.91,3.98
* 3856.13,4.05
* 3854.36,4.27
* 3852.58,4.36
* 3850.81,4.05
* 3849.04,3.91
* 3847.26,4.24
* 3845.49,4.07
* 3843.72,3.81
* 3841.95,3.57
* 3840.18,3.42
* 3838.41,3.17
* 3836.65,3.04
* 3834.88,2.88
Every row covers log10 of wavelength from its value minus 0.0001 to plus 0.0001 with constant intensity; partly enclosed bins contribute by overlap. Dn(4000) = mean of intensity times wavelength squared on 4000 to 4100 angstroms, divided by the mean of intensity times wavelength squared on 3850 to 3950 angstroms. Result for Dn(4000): 1.88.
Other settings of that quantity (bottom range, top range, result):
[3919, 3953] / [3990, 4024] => 1.95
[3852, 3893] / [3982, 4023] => 1.98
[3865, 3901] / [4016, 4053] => 1.90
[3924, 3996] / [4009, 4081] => 1.68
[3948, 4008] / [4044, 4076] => 1.35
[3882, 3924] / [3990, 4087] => 1.56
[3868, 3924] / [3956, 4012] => 1.26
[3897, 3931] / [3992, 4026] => 1.59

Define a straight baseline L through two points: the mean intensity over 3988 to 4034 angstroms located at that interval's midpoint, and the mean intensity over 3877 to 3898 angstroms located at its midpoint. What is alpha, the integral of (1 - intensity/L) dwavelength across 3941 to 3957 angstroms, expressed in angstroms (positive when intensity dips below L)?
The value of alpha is 3.0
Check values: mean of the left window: 4.81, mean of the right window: 8.15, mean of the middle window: 5.26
